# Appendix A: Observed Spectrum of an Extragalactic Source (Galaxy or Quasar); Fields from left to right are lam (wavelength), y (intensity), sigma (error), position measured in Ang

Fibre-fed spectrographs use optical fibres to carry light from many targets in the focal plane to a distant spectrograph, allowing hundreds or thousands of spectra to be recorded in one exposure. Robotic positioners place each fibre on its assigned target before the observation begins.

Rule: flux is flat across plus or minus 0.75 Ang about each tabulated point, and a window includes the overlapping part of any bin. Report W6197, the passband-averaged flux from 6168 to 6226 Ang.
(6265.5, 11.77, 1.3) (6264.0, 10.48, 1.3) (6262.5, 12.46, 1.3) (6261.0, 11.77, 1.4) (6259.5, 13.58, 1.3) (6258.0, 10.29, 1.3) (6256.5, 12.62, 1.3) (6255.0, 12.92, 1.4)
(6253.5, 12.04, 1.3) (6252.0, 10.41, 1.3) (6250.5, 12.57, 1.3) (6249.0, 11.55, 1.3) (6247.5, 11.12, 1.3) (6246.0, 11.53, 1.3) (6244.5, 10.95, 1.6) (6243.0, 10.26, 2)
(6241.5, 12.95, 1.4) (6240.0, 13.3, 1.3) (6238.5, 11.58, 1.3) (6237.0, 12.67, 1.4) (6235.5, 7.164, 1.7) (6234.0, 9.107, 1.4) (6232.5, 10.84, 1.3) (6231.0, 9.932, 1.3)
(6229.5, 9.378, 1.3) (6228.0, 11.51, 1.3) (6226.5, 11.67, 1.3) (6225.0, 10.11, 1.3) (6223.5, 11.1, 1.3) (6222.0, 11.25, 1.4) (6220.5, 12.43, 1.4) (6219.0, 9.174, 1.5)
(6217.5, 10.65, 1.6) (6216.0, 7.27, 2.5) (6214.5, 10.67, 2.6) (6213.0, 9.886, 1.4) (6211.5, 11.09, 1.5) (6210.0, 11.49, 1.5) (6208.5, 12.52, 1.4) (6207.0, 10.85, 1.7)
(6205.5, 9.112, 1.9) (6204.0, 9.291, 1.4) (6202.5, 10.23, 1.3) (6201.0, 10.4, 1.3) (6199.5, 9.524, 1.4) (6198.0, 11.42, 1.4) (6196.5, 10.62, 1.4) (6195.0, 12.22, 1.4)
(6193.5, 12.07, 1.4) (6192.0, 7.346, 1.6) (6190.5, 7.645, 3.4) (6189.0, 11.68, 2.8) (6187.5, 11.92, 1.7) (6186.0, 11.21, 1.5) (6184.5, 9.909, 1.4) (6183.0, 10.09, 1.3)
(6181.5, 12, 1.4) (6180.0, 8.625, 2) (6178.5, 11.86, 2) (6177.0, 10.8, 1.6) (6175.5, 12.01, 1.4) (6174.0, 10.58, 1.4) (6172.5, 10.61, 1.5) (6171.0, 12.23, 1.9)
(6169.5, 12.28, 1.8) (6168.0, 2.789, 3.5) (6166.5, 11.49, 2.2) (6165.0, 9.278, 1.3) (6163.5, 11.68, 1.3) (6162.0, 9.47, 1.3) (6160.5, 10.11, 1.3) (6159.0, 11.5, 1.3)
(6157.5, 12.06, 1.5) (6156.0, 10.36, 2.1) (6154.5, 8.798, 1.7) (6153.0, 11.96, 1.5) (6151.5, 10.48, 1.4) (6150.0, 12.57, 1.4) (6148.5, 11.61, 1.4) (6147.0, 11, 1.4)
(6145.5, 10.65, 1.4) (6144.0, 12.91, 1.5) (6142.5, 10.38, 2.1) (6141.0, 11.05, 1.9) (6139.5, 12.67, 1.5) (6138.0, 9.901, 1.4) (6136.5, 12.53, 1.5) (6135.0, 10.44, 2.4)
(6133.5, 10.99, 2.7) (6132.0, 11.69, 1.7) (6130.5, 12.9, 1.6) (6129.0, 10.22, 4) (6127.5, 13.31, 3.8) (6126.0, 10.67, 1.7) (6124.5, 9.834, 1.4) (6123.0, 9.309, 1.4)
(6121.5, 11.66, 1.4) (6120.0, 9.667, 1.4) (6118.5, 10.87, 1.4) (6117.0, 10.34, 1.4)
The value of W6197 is 10.5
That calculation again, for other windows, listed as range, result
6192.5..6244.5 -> 10.7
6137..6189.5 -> 10.8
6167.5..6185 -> 10.4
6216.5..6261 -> 11.2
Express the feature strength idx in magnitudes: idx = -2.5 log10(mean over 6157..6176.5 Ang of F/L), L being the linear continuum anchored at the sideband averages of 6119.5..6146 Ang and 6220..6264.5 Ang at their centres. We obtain 0.08 mag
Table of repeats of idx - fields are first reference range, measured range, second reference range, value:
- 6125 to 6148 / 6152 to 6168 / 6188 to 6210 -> 0.075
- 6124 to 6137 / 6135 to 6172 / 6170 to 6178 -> 0.053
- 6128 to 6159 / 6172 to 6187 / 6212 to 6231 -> 0.009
